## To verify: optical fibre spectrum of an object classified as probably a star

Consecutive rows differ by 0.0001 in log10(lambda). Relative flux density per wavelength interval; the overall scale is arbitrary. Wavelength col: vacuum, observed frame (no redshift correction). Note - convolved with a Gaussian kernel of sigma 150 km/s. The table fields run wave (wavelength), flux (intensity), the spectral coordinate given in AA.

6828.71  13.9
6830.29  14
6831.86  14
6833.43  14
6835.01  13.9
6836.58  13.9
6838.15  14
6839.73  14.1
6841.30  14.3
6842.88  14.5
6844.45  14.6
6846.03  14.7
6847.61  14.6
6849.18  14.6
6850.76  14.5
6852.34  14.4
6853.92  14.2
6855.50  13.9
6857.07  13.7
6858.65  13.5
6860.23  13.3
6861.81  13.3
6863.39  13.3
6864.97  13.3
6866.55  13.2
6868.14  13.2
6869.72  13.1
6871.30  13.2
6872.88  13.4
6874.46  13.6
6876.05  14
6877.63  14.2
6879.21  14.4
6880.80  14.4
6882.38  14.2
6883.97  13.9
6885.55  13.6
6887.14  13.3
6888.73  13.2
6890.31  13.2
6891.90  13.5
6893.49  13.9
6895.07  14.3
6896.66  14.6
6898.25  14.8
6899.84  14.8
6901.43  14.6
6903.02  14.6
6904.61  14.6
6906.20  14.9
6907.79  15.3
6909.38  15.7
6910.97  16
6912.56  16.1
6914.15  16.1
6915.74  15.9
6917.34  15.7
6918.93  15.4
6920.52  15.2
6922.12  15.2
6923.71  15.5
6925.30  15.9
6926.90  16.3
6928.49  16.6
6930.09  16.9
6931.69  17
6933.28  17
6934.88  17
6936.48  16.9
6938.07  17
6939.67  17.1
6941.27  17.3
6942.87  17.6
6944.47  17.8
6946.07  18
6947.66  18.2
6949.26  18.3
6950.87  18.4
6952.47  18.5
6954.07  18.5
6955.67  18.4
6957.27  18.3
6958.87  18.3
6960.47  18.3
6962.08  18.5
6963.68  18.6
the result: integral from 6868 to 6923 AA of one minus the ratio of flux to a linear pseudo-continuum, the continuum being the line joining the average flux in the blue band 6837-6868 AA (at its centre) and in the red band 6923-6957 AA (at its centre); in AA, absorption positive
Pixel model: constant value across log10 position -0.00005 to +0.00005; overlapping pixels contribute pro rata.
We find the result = 4.12 AA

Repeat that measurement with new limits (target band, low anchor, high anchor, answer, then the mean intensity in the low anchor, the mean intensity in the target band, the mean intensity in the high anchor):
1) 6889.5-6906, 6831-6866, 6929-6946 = 1.5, 14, 14.3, 17.2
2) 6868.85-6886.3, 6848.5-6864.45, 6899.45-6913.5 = 0.7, 13.9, 13.8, 15.2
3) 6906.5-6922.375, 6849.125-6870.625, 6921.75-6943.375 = 0.3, 13.6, 15.7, 16.7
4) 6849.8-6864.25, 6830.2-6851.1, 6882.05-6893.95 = 0.2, 14.3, 13.8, 13.6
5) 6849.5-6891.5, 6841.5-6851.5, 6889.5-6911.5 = 2.6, 14.6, 13.7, 14.6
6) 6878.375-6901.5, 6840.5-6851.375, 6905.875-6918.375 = 2.0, 14.5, 14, 15.7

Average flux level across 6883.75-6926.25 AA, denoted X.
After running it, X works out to 14.8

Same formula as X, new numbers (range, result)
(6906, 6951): 16.6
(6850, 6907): 13.9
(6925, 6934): 16.6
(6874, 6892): 13.8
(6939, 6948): 17.7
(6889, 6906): 14.3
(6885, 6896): 13.6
